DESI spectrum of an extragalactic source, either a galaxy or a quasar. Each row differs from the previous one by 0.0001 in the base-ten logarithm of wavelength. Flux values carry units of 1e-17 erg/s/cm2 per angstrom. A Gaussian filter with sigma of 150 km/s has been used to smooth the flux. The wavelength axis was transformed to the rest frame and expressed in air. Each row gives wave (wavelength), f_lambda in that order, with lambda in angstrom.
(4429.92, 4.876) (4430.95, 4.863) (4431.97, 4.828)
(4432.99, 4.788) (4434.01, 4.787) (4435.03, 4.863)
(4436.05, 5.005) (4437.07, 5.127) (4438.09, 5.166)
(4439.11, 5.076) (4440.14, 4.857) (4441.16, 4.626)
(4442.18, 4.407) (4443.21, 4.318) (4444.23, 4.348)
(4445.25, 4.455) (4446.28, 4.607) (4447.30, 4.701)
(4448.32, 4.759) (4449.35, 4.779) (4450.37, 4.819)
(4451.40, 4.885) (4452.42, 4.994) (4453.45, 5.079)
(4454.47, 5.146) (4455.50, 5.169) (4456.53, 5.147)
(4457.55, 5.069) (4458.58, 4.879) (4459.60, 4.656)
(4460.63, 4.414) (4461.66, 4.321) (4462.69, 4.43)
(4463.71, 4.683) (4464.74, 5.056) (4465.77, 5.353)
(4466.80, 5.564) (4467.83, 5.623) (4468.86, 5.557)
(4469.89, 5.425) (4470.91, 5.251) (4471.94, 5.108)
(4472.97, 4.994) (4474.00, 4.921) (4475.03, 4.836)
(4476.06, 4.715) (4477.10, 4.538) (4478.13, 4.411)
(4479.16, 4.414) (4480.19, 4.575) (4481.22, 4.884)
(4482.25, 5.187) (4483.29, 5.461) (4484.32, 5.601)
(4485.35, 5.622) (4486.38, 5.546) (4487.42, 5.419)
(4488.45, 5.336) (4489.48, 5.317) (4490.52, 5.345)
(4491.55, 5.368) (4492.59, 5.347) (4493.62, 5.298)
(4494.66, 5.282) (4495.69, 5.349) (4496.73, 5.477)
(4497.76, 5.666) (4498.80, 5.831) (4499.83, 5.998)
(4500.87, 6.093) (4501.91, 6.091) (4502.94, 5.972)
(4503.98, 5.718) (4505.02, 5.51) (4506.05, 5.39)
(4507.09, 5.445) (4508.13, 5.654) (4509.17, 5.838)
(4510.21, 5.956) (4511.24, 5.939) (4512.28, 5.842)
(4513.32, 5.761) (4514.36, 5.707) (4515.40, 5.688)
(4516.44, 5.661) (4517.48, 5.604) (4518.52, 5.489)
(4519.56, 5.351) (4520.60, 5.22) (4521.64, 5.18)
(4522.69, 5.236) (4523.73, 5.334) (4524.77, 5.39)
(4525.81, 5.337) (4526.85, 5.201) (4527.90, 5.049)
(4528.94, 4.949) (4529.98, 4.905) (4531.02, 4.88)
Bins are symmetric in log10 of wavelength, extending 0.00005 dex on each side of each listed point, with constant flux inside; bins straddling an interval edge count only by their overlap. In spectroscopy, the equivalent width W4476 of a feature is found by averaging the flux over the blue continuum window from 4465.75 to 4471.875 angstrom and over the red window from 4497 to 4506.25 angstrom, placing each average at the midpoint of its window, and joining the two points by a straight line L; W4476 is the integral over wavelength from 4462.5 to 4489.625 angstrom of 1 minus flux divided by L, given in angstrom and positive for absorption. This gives 2.1 angstrom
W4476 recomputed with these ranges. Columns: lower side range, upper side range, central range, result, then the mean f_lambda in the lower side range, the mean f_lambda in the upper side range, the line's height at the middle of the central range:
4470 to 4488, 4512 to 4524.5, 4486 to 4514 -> -1.8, 5.04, 5.5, 5.28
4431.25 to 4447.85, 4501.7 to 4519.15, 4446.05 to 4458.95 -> 0.0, 4.75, 5.71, 4.93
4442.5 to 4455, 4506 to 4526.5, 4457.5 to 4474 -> -0.3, 4.74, 5.55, 4.94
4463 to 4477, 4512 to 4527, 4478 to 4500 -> -0.2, 5.13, 5.47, 5.26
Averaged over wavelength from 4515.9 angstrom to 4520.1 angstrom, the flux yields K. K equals 5.53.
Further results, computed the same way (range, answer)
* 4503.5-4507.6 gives 5.52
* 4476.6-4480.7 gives 4.49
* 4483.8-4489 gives 5.51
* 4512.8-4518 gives 5.68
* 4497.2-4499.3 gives 5.75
